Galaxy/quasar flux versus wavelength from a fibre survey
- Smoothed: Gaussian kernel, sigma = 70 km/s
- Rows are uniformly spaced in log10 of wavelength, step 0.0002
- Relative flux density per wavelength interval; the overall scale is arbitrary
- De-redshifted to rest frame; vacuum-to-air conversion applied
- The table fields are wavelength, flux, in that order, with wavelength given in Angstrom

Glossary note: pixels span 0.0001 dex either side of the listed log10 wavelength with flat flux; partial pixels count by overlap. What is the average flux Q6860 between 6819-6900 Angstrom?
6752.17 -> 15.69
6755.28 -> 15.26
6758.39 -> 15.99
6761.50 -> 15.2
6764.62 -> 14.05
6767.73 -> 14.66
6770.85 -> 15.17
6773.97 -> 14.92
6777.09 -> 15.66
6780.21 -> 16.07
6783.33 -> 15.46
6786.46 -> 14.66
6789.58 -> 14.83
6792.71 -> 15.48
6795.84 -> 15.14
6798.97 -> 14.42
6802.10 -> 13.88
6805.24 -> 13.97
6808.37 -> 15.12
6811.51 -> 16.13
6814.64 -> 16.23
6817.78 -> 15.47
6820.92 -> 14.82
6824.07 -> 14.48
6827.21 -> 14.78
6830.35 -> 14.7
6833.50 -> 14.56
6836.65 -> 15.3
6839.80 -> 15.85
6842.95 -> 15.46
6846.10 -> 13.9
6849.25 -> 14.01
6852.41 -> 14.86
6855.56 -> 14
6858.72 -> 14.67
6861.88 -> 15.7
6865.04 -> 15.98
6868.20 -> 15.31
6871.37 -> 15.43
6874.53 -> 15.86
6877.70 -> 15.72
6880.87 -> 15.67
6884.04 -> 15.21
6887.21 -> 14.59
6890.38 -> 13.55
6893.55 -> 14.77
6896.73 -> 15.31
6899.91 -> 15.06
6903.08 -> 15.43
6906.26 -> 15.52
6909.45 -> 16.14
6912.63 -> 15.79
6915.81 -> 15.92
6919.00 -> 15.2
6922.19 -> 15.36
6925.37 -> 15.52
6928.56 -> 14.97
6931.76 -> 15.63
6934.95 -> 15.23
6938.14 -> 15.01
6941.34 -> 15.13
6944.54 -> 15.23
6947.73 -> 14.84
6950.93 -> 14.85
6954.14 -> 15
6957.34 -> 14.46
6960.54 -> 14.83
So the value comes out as 15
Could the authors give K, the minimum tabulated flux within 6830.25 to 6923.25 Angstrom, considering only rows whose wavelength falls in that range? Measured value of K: 13.55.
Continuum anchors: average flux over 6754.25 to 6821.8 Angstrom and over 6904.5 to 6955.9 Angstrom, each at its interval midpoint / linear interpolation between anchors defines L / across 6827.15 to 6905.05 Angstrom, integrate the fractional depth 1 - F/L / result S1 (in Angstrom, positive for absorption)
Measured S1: 1.0 Angstrom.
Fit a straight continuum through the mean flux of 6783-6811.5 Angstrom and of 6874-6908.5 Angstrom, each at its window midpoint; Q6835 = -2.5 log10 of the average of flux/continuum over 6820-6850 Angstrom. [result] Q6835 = 0.01 mag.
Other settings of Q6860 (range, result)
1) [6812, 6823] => 15.5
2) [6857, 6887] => 15.5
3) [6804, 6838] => 15.1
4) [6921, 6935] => 15.4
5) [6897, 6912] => 15.5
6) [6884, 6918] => 15.2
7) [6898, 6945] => 15.4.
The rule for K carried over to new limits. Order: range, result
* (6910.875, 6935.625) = 14.97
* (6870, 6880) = 15.43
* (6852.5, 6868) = 14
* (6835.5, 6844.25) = 15.3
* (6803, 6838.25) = 13.97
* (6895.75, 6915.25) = 15.06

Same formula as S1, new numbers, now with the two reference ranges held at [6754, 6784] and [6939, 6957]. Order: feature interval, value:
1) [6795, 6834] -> 0.7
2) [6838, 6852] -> 0.3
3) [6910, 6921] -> -0.5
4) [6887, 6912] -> -0.1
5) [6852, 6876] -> -0.2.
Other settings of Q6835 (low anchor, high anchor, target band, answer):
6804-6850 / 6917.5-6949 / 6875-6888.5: -0.02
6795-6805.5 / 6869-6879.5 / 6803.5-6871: 0.00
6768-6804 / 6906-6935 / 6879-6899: 0.04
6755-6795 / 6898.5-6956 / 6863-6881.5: -0.03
